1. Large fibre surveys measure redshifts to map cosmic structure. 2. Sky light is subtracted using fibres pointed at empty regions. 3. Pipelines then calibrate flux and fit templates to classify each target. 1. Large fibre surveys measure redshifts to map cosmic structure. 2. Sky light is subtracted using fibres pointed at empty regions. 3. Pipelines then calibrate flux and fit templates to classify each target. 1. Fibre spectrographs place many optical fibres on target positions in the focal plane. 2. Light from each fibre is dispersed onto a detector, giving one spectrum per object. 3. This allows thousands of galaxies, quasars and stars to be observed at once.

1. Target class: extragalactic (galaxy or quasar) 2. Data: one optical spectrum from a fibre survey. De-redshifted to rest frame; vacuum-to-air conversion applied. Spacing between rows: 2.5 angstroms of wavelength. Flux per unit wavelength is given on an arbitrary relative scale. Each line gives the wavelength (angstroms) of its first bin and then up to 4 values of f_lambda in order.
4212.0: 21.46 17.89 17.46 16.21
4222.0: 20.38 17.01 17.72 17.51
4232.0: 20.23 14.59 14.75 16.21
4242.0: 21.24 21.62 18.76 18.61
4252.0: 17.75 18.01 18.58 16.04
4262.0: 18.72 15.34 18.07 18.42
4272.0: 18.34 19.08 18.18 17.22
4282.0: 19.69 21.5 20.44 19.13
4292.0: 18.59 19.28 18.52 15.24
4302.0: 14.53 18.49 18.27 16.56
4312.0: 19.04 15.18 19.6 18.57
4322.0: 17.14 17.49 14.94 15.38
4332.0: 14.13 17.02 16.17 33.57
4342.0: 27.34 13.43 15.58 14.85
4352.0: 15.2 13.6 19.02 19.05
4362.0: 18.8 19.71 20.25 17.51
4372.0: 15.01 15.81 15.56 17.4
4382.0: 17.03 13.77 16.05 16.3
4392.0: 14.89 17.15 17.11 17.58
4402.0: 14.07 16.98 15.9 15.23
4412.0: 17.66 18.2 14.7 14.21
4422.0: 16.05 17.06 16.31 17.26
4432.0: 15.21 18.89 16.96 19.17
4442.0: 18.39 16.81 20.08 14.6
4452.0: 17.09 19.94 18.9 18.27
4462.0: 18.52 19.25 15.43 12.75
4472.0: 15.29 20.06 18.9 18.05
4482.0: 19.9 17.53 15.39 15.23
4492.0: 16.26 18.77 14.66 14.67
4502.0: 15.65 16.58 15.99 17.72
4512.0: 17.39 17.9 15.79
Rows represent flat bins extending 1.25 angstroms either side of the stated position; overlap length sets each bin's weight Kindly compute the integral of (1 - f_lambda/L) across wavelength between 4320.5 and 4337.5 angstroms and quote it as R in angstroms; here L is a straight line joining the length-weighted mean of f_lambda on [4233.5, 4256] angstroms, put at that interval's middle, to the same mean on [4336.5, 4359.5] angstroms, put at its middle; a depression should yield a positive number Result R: 2.39 angstroms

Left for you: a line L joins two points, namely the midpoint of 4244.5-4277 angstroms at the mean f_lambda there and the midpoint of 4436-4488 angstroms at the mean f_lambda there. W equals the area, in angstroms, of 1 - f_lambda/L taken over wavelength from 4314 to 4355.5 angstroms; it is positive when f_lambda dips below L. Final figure 0.7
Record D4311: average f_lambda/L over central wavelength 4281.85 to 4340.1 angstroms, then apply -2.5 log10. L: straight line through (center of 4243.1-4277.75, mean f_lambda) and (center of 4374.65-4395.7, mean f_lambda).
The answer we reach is -0.04 mag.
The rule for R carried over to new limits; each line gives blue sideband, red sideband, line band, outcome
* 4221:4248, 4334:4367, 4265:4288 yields -0.6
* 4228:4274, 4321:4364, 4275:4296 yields -1.6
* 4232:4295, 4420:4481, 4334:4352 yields -1.5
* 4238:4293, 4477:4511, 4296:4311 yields 1.1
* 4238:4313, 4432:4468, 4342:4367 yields 1.1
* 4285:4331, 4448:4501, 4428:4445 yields -0.3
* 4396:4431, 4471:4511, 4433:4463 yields -2.8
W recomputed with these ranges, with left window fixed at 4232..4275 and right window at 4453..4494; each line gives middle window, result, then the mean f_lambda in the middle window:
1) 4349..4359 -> 1.0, 16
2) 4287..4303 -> 0.0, 17.8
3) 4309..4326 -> 0.1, 17.7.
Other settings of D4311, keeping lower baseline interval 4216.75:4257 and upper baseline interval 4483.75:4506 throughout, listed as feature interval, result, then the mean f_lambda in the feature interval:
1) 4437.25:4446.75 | -0.11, 18.2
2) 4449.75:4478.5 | -0.08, 17.6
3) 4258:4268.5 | 0.04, 17.1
